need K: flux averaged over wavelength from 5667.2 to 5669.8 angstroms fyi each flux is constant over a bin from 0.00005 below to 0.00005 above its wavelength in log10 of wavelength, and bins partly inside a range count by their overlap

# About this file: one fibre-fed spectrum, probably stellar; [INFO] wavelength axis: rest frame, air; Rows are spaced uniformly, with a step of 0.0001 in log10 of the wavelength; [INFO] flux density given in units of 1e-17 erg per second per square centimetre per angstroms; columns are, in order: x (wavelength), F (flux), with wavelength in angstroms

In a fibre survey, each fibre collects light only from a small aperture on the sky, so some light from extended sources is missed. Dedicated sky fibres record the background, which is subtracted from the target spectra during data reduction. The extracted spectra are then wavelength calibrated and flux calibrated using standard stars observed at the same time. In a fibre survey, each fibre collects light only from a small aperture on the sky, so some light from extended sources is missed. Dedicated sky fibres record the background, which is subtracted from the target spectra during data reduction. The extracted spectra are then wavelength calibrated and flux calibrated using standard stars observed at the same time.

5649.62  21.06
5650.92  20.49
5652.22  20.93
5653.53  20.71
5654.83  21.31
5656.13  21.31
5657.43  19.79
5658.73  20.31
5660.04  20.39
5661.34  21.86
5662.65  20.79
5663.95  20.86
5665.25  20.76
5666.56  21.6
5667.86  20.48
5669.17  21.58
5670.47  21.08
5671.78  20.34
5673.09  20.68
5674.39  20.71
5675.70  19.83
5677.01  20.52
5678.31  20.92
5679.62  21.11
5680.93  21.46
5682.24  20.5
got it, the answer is 21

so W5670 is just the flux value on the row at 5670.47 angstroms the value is 21.08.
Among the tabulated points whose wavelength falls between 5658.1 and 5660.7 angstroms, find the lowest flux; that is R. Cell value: 20.31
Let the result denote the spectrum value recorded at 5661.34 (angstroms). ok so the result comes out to 21.86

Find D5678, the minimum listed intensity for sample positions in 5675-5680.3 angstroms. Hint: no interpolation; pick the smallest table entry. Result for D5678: 19.83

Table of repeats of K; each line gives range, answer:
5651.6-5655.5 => 21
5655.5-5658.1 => 20.6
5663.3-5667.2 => 21.1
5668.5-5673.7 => 20.9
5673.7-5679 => 20.5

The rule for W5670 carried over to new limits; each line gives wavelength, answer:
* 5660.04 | 20.39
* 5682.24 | 20.5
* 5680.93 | 21.46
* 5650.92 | 20.49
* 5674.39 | 20.71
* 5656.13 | 21.31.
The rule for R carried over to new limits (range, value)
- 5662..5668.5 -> 20.48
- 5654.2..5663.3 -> 19.79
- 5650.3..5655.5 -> 20.49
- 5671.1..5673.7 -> 20.34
